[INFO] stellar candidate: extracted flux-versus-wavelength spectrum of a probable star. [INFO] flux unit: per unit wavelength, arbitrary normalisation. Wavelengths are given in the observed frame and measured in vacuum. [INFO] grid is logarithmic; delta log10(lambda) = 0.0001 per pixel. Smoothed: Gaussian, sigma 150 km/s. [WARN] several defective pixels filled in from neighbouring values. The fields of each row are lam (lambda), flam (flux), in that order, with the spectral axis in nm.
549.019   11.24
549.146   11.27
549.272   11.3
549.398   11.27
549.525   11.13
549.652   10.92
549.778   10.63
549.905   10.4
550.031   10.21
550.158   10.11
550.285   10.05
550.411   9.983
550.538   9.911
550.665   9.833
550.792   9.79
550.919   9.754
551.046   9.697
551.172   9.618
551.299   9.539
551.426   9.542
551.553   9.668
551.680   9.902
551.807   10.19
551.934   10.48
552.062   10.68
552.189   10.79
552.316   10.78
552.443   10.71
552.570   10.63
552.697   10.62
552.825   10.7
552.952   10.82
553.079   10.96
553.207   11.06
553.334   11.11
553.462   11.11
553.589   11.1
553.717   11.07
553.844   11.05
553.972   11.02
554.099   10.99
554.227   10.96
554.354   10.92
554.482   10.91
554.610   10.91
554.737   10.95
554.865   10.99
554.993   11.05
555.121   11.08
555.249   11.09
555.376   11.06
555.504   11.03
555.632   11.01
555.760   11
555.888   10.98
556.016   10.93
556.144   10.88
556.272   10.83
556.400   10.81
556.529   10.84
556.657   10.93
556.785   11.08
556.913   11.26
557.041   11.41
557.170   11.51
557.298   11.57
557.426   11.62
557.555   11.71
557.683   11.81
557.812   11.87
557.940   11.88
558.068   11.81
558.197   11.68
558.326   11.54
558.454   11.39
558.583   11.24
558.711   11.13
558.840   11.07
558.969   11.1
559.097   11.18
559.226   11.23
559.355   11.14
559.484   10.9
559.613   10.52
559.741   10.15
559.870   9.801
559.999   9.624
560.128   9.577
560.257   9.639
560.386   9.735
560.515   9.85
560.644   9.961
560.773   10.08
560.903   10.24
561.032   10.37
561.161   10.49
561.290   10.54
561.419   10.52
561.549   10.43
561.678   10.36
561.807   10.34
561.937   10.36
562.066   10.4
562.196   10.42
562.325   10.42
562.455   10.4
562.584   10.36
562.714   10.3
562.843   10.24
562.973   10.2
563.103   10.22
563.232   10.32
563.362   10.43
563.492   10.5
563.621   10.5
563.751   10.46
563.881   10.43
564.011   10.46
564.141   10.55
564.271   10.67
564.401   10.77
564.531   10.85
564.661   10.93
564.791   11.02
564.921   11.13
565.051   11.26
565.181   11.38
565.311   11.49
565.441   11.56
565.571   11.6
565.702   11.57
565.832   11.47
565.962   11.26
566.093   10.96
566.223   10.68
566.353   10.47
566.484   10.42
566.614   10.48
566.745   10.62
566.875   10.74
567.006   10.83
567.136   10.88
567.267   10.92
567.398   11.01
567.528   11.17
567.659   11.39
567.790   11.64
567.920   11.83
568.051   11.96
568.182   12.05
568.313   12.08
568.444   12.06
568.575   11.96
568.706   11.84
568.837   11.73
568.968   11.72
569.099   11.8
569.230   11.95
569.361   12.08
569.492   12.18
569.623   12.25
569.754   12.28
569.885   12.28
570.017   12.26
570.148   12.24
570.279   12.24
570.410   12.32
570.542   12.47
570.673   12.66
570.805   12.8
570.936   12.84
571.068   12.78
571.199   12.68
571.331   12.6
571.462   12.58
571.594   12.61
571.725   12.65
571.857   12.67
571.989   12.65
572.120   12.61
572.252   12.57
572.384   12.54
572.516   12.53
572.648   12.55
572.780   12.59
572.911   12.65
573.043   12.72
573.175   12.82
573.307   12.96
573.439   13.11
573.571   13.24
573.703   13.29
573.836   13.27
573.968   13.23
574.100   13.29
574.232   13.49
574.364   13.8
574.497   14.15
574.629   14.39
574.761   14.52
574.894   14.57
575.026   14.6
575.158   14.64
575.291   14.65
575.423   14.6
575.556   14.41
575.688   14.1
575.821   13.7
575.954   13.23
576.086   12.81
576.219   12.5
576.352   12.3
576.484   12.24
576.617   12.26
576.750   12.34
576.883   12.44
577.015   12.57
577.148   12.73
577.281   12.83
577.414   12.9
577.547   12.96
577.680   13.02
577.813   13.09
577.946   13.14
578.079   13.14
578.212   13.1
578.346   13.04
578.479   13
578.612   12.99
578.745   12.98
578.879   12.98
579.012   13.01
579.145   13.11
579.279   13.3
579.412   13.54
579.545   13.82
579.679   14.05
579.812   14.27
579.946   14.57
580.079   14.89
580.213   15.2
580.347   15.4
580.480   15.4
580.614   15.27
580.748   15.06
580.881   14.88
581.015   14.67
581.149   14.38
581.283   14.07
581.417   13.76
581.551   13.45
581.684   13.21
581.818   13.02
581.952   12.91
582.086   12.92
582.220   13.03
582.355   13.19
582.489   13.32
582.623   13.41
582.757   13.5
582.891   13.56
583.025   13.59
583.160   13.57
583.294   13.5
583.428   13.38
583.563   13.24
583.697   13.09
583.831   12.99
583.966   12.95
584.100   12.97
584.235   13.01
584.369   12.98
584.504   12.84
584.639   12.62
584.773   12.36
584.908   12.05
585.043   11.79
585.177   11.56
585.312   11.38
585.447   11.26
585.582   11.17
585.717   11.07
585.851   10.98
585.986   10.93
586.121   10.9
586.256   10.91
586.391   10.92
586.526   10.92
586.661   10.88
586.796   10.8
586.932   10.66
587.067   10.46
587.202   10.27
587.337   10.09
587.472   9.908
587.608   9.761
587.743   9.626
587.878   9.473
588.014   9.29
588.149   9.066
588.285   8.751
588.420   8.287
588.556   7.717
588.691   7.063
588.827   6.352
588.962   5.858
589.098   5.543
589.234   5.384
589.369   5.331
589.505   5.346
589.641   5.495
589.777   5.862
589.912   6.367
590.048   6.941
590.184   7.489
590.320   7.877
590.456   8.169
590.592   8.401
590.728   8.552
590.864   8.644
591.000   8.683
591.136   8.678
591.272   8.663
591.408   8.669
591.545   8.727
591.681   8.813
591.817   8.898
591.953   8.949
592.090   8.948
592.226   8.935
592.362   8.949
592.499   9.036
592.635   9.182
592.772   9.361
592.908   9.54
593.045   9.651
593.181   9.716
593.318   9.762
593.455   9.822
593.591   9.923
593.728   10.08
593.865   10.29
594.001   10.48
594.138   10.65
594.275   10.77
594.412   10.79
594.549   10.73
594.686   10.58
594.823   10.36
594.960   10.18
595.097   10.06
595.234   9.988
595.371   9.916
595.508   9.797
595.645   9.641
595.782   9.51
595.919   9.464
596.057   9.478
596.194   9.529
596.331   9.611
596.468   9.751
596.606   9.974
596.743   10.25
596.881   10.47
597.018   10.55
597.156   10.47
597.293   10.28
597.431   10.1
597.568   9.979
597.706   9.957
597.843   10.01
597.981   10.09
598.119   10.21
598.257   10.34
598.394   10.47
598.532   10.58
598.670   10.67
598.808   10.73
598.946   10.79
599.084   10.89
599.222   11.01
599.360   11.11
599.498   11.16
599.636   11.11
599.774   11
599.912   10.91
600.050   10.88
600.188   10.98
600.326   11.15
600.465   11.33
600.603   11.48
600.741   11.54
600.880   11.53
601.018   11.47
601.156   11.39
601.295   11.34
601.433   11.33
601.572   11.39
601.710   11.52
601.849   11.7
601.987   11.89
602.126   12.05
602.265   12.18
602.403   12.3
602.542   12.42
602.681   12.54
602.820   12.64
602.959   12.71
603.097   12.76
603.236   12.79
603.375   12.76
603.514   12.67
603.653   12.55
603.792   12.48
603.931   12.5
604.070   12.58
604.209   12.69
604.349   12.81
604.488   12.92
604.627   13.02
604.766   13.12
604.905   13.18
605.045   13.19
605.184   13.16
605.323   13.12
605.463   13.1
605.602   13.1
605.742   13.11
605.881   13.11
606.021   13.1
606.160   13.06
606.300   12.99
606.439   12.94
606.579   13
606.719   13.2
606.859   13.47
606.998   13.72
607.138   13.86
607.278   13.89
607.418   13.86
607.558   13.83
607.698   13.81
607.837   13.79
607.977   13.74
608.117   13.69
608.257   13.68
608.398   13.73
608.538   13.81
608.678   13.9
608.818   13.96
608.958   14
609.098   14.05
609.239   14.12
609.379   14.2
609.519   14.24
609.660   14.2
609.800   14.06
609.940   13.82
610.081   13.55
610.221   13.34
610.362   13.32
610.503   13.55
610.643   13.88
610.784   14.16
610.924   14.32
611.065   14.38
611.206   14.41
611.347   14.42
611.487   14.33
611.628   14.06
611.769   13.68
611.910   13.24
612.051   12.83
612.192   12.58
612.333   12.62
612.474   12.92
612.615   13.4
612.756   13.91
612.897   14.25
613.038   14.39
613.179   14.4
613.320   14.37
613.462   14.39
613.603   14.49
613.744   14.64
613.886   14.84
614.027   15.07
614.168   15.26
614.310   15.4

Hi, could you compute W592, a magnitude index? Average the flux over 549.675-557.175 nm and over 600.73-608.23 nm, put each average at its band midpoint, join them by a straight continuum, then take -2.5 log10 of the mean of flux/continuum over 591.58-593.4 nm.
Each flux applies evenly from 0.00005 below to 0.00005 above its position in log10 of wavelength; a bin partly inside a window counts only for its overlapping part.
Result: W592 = 0.31 mag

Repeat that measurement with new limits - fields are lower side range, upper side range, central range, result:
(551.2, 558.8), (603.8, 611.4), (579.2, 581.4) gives -0.19 mag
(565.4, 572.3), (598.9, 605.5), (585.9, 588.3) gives 0.17 mag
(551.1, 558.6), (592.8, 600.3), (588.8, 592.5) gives 0.34 mag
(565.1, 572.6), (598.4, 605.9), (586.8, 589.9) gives 0.43 mag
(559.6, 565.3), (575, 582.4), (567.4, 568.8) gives -0.02 mag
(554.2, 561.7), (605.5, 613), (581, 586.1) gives -0.05 mag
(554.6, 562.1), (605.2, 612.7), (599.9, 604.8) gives 0.10 mag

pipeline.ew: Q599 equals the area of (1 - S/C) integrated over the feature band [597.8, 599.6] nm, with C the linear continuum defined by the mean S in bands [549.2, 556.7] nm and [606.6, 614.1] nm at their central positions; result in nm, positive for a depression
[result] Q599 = 0.35 nm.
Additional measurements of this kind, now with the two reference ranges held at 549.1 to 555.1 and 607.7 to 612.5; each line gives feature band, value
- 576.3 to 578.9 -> -0.18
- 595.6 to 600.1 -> 0.95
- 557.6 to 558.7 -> -0.07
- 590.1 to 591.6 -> 0.51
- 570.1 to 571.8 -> -0.14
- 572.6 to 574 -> -0.14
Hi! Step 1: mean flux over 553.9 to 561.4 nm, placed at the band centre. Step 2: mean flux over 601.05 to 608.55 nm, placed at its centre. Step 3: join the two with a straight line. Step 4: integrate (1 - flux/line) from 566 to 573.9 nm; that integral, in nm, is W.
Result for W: -0.453 nm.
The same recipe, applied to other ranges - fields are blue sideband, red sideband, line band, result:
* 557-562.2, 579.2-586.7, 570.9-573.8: -0.171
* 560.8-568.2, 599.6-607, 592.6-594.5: 0.307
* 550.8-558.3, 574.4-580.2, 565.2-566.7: 0.133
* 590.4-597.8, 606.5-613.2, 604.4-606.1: -0.072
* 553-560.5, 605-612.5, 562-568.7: 0.291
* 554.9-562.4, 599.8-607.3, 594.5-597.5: 0.529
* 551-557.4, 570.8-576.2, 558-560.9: 0.209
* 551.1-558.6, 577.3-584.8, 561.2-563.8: 0.294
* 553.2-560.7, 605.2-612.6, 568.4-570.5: -0.084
